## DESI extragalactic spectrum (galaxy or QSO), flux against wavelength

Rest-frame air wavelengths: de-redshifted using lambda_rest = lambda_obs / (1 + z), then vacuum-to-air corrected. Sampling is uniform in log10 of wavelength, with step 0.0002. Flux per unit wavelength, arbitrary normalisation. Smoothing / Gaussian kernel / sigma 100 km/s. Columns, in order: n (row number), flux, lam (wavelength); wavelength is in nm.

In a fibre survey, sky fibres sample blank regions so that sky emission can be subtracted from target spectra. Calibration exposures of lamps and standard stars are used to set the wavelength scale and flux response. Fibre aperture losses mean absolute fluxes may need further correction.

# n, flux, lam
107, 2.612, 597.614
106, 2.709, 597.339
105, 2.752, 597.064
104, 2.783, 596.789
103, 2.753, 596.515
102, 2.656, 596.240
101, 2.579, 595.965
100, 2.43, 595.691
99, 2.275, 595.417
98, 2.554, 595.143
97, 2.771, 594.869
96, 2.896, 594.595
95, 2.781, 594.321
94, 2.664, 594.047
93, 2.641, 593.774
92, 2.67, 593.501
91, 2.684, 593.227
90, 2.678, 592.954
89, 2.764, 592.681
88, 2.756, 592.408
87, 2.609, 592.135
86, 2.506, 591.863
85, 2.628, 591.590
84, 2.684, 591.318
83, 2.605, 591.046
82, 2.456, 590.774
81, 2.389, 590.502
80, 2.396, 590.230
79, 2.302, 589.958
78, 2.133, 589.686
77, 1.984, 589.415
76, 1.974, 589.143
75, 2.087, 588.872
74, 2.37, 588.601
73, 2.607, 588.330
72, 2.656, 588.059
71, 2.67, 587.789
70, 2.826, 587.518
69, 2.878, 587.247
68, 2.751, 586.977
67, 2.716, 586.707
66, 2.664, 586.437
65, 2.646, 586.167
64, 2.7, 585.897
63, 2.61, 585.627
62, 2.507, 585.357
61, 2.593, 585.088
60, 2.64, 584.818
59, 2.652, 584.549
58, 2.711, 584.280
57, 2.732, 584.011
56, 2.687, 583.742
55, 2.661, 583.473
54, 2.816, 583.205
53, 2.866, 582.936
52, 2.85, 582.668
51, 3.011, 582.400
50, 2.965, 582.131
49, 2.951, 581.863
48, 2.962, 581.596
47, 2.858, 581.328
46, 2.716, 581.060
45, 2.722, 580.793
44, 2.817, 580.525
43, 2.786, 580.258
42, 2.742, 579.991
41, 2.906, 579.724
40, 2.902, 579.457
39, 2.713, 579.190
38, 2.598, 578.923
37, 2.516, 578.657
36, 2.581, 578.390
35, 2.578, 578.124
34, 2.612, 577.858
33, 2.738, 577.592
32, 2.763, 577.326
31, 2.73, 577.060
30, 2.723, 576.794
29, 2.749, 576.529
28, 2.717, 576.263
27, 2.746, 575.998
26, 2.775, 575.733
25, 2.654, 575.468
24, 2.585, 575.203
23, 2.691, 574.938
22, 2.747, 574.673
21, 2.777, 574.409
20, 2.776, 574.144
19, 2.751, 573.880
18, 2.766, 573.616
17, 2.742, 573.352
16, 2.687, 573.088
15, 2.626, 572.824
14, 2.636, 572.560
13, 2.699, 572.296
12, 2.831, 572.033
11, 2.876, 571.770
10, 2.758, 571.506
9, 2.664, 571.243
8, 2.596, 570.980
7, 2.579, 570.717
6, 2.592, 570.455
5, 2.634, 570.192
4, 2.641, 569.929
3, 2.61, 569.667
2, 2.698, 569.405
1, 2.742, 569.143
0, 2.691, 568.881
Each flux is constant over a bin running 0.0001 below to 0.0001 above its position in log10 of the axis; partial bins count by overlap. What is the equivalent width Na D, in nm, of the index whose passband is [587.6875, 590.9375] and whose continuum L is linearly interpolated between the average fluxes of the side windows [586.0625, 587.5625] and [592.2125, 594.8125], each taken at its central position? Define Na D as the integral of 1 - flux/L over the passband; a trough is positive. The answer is 0.48 nm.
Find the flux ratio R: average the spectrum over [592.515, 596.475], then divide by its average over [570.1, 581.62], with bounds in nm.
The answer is 0.98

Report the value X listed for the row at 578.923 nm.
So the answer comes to 2.598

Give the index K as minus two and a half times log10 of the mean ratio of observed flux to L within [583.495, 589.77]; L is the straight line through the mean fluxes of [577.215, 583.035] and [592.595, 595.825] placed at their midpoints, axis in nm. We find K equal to 0.07 mag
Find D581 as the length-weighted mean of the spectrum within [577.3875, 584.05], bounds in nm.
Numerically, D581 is 2.77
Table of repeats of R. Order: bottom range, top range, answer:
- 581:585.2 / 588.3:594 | 0.89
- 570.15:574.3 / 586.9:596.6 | 0.95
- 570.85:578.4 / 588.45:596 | 0.93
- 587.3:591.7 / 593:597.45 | 1.10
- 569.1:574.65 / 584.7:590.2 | 0.93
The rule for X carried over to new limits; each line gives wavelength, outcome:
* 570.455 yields 2.592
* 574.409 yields 2.777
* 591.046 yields 2.605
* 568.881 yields 2.691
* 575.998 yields 2.746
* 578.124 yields 2.578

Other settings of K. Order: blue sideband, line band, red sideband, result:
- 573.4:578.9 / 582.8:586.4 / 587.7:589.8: -0.104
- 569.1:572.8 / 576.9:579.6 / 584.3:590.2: -0.026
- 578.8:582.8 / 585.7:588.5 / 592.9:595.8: 0.016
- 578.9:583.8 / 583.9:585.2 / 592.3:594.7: 0.053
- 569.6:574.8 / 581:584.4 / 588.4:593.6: -0.108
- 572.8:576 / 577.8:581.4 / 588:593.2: -0.034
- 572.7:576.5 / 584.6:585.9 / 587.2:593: -0.017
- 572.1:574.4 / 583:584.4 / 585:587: -0.029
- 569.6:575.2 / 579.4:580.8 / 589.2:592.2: -0.096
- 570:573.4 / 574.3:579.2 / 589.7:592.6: -0.017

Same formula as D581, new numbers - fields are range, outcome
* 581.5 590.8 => 2.61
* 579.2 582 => 2.83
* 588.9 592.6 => 2.41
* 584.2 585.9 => 2.62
